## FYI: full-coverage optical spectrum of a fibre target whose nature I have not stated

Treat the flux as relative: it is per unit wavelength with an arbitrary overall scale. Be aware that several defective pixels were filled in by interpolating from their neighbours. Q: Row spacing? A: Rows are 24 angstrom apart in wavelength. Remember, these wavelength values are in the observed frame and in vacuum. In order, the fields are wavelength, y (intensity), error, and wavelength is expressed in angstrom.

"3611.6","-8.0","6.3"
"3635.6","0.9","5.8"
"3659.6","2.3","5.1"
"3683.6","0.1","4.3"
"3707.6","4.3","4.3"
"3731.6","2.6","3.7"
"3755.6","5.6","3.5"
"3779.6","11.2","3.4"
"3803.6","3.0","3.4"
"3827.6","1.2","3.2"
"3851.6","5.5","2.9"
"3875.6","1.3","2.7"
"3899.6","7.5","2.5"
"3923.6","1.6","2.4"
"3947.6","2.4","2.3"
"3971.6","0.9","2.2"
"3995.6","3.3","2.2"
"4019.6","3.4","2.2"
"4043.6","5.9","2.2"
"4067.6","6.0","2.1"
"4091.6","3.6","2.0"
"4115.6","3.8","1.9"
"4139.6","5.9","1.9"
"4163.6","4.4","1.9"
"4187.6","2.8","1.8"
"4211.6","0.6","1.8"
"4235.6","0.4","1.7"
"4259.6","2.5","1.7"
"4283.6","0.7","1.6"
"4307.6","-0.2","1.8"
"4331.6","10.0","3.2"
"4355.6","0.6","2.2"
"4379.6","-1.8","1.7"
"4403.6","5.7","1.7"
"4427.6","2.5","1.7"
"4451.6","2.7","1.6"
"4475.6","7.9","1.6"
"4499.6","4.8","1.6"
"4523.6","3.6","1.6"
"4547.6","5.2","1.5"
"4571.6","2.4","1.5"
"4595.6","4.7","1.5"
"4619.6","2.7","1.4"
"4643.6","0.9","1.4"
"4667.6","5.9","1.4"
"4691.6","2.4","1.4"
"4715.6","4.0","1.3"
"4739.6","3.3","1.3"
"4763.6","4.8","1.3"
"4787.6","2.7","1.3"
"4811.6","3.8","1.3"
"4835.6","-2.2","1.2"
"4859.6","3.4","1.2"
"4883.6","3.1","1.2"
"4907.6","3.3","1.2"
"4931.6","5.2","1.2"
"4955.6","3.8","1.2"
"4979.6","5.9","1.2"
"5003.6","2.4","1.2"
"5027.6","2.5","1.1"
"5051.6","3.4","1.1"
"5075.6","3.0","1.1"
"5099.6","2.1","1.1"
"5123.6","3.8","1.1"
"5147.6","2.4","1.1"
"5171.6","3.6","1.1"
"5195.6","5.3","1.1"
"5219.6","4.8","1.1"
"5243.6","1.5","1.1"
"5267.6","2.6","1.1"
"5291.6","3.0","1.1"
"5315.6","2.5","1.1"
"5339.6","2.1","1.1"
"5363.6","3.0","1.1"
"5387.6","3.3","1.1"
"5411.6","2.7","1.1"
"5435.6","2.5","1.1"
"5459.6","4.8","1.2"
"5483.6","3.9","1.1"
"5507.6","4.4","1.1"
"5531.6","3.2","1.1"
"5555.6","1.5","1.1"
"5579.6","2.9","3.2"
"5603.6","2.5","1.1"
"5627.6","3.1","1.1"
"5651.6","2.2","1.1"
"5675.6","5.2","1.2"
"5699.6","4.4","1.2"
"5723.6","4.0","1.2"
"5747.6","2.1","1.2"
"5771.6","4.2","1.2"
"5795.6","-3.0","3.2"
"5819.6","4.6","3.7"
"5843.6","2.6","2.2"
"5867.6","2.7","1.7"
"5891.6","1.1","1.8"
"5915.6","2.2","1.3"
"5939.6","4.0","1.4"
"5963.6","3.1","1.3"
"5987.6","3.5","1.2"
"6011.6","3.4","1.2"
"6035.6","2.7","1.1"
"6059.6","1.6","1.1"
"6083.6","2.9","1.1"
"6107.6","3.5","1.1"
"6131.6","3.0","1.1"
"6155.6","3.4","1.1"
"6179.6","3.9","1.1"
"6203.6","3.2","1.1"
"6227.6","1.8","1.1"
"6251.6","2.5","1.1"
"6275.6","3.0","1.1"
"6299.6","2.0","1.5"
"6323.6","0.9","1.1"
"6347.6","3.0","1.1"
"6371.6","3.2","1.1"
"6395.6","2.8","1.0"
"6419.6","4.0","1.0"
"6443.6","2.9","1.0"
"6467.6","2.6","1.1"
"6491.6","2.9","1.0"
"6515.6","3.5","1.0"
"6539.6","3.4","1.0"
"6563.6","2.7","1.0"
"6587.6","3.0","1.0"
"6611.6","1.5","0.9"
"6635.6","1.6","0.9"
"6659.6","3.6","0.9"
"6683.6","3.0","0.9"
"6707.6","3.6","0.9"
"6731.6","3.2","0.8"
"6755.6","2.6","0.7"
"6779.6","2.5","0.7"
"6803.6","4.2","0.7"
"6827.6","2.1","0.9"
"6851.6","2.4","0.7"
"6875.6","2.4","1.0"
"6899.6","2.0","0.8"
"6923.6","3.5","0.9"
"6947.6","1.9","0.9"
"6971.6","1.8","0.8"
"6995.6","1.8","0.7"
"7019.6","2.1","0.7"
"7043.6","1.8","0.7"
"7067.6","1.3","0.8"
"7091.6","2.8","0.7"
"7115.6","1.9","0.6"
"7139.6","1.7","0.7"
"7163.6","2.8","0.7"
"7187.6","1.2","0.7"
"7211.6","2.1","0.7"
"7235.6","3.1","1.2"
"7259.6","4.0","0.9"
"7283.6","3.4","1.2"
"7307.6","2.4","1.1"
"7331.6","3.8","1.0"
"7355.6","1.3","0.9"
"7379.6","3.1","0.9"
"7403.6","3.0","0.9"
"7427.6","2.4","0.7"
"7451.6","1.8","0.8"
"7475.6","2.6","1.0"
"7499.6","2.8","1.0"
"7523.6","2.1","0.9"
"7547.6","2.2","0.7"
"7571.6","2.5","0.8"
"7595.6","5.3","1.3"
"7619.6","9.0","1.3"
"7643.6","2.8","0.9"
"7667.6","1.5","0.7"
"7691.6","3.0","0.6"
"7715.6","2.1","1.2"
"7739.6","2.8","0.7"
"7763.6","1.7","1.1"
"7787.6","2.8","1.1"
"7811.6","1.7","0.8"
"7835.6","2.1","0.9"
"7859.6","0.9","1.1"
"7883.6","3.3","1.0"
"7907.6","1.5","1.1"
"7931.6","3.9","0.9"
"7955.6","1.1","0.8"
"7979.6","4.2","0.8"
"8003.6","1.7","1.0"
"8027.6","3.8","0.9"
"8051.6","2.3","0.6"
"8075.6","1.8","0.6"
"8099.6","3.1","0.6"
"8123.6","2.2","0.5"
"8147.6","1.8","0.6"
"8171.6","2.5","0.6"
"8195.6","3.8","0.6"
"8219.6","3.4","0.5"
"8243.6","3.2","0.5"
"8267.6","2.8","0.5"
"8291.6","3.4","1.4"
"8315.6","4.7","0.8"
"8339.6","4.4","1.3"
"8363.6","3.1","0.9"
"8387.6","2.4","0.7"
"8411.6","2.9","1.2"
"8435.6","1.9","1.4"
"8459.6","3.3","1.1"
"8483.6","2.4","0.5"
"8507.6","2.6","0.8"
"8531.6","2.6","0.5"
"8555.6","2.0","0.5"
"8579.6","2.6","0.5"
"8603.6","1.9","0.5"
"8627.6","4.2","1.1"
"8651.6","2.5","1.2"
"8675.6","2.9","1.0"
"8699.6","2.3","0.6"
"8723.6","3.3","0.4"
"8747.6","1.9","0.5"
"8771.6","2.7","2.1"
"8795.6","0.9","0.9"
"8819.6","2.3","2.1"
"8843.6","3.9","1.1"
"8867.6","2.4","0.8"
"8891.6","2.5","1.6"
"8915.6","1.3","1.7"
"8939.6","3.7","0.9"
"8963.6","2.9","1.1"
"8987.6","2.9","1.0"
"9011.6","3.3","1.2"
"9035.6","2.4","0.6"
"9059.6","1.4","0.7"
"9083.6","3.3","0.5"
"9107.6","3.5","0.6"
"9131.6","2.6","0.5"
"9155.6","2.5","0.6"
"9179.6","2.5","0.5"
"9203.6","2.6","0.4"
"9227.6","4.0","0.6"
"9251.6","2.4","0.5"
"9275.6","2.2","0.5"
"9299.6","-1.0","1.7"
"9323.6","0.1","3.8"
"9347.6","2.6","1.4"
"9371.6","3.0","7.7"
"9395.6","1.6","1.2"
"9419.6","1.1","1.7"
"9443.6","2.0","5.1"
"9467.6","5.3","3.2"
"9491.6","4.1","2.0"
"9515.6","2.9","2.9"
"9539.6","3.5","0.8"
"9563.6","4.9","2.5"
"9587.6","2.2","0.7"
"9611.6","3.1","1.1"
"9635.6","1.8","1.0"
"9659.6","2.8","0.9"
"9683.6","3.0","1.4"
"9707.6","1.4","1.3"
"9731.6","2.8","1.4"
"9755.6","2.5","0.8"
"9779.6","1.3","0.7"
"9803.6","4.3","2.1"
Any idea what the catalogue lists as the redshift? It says 1.04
